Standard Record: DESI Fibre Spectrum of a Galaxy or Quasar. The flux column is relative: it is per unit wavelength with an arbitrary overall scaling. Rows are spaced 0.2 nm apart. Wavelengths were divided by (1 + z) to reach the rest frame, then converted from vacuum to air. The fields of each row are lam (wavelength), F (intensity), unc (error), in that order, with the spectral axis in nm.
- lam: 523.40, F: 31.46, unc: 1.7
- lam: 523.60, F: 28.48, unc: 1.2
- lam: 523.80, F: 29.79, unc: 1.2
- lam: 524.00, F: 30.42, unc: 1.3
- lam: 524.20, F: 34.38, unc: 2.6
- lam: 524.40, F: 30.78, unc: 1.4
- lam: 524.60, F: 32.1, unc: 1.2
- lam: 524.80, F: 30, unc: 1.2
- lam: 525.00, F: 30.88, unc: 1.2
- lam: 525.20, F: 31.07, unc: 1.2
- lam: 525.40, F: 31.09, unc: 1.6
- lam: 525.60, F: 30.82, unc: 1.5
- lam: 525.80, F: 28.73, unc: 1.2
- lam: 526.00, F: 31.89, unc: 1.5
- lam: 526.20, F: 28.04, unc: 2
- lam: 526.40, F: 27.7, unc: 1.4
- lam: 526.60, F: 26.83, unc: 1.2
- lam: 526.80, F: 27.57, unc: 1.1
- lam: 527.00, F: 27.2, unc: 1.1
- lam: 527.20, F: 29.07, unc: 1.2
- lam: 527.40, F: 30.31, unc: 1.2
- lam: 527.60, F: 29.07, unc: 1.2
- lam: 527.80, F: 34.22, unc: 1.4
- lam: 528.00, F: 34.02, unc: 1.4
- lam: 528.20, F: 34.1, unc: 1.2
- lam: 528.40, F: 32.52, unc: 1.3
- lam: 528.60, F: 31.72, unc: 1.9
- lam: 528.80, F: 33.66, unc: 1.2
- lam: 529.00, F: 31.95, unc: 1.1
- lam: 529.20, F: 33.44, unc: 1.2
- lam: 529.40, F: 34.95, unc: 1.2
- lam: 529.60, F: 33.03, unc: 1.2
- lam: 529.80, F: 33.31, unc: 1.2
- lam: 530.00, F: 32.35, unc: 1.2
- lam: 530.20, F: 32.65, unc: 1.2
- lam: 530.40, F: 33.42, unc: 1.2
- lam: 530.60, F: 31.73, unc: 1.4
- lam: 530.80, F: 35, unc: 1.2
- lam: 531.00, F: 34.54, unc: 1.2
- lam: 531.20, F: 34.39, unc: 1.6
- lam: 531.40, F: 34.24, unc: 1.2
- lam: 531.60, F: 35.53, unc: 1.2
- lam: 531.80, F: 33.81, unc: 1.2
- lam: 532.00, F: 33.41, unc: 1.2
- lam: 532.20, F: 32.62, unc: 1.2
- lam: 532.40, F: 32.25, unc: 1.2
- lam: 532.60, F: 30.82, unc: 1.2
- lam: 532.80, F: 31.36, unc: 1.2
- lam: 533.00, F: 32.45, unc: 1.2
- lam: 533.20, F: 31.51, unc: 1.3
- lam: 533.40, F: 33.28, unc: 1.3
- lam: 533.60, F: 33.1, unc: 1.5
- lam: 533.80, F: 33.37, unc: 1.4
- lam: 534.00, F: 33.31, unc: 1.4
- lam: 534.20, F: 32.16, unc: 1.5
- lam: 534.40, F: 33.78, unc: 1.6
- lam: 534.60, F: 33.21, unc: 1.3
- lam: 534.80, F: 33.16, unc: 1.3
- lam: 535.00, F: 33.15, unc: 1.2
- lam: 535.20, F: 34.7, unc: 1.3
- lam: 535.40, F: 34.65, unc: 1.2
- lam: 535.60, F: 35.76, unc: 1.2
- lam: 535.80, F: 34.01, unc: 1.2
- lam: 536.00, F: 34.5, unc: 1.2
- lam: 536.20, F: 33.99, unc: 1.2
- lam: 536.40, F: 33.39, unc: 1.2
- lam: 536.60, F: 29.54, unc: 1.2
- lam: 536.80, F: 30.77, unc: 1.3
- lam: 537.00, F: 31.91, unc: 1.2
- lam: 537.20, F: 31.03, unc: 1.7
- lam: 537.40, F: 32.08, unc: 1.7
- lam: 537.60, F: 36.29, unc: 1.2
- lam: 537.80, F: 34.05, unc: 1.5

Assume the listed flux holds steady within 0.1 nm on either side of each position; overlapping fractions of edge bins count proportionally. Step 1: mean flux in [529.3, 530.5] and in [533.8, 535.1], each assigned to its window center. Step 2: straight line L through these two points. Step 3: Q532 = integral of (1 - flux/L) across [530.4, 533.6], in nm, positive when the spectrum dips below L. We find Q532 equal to 0.01 nm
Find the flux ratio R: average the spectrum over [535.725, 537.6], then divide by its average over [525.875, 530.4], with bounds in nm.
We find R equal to 1.04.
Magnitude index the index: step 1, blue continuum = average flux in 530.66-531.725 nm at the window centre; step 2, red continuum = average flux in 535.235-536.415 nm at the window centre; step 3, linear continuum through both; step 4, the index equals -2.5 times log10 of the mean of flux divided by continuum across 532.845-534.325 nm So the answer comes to 0.06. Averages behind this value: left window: 34.6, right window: 34.5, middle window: 32.7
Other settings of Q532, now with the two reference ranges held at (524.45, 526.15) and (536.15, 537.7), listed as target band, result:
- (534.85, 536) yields -0.08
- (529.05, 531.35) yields -0.15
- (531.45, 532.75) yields -0.06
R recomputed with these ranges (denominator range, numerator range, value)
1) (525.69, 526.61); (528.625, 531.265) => 1.16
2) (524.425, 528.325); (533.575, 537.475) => 1.09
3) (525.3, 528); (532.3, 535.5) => 1.11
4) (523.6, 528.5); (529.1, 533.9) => 1.09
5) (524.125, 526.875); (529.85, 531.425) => 1.11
